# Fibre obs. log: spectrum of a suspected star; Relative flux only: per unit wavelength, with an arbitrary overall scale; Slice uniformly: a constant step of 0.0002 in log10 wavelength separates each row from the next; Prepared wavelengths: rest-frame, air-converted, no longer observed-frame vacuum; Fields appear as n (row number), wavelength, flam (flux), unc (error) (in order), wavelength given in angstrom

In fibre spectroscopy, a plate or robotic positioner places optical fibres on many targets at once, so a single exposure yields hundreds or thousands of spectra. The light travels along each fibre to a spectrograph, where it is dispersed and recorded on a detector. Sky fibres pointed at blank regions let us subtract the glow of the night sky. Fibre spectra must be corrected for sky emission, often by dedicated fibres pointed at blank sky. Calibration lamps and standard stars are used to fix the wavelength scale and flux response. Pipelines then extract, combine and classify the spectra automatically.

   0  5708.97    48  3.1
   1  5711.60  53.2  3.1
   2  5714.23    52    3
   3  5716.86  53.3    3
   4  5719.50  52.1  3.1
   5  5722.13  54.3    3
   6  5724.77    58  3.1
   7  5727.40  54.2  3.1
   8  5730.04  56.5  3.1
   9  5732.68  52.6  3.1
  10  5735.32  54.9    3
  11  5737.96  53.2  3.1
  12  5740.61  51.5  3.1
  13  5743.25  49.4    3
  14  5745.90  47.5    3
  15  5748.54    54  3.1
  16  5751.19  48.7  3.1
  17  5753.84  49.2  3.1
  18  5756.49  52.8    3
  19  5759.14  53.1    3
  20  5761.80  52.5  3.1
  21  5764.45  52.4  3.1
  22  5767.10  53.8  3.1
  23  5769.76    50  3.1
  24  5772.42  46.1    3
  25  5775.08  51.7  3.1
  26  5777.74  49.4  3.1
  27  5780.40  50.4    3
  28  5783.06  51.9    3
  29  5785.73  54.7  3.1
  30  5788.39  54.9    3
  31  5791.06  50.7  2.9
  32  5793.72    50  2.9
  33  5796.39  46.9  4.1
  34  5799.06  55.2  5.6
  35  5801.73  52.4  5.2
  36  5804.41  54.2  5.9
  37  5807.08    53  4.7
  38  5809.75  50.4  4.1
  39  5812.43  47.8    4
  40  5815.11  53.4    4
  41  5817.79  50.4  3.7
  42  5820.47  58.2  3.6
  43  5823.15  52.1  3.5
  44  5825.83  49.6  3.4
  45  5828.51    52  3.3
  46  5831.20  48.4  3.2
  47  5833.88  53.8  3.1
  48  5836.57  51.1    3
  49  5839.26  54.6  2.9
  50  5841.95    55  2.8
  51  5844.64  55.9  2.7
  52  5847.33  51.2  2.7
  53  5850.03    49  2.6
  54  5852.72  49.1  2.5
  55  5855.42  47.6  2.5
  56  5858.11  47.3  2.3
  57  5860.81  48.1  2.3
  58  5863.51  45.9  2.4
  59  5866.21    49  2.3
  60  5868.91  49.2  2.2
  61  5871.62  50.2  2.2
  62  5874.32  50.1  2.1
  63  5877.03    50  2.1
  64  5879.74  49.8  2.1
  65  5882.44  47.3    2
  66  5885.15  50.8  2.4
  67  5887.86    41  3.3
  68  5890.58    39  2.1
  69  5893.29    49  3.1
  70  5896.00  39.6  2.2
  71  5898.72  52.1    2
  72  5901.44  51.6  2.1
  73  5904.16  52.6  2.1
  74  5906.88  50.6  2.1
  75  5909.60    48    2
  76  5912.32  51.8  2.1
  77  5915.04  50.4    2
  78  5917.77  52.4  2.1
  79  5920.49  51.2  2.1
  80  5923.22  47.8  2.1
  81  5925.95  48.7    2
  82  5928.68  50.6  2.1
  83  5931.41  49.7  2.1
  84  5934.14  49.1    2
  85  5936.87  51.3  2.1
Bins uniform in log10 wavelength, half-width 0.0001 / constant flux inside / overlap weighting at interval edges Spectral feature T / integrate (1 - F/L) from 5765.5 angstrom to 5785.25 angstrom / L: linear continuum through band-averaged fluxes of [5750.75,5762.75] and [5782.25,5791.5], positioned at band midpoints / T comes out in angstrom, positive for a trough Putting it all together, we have 0.7 angstrom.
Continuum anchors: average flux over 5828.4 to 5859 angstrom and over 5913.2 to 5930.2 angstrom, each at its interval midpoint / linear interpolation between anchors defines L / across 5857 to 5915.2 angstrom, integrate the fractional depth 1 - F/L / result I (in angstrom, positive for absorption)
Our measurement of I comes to 2.8 angstrom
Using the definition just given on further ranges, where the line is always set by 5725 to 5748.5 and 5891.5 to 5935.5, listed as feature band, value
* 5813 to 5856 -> -0.78 angstrom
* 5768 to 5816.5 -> 0.47 angstrom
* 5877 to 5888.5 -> 0.51 angstrom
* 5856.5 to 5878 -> 0.75 angstrom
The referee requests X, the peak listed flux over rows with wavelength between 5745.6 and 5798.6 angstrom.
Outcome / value 54.9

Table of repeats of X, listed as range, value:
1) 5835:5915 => 55.9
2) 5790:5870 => 58.2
